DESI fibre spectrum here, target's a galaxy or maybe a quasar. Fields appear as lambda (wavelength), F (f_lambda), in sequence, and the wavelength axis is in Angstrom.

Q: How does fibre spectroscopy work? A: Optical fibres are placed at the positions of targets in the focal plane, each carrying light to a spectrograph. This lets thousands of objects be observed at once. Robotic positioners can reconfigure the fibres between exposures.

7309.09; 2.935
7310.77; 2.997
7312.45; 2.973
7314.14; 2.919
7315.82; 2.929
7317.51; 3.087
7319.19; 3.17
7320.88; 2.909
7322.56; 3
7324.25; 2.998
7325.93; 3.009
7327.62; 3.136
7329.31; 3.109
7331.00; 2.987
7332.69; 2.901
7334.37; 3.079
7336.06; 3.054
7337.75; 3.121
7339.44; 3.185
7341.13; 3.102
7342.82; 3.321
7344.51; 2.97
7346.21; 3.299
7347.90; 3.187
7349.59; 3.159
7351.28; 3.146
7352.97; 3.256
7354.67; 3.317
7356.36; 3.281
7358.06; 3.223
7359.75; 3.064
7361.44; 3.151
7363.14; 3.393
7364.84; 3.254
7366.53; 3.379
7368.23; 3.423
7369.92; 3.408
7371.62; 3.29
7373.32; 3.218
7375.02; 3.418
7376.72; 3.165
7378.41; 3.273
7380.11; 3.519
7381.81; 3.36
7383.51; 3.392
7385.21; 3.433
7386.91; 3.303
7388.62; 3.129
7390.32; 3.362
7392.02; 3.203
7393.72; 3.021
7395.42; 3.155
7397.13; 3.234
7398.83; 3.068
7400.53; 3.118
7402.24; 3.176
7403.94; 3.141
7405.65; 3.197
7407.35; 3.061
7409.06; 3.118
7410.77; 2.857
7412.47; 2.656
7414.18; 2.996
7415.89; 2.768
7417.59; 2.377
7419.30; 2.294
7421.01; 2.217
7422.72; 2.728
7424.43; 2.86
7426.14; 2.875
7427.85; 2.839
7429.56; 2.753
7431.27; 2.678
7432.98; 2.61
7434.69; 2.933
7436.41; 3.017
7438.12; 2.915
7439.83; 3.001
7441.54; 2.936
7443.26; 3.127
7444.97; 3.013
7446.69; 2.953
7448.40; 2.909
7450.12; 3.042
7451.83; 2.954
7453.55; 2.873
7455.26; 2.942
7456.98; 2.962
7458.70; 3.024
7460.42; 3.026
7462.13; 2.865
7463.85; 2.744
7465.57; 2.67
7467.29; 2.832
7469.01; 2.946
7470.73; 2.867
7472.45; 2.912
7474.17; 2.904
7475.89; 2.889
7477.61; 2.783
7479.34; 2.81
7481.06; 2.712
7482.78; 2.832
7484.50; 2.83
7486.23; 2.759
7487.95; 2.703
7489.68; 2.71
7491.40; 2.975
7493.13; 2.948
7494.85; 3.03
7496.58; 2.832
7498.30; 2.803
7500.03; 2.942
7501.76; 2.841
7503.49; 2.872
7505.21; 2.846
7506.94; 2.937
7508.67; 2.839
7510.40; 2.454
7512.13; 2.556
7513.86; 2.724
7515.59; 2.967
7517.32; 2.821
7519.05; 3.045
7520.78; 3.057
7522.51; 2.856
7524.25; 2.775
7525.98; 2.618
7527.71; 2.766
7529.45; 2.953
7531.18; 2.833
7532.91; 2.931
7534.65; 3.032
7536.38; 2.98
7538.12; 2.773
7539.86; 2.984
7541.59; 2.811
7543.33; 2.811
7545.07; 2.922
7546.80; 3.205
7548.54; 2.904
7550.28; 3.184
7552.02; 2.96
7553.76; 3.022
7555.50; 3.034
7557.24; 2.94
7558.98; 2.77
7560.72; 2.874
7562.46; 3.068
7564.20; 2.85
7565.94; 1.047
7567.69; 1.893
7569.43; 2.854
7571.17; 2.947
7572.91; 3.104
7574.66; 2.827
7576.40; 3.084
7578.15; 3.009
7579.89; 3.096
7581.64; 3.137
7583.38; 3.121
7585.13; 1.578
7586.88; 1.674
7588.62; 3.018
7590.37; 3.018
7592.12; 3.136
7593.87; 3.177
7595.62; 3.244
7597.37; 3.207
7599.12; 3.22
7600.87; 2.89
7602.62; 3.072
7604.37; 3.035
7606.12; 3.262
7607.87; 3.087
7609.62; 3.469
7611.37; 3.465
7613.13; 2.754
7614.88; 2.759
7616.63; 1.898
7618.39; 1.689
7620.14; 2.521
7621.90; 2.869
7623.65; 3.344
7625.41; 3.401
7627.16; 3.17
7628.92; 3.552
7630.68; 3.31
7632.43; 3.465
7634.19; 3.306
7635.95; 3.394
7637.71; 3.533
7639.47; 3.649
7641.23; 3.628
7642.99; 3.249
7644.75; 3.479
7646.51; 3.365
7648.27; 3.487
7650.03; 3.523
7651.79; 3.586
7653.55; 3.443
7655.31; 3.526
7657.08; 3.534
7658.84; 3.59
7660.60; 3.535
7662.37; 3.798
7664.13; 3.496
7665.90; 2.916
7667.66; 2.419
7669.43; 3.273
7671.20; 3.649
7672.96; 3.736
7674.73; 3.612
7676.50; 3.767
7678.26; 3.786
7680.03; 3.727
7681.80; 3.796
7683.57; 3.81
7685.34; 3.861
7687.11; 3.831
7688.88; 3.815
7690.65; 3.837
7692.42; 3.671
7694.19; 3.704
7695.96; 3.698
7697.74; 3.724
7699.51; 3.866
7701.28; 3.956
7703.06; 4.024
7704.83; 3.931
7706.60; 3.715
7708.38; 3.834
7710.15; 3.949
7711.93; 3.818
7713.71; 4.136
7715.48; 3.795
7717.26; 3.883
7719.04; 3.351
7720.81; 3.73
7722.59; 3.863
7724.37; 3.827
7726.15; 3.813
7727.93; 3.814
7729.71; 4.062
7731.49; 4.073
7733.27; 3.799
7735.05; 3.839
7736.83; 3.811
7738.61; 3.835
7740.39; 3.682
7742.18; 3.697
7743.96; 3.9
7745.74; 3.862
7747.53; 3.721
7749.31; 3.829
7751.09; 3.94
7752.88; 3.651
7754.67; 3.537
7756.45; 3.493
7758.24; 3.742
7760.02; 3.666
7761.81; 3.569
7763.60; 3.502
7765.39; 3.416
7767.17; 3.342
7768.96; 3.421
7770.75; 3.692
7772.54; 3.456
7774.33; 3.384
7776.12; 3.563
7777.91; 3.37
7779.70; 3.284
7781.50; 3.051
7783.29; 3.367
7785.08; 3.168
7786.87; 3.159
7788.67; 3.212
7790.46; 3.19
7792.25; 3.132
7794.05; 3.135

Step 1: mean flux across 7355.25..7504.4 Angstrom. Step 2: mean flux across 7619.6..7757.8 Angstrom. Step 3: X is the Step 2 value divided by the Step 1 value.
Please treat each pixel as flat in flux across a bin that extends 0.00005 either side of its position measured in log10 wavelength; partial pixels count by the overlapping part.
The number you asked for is 1.22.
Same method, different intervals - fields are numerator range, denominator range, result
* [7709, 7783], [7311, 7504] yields 1.22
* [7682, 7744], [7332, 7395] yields 1.18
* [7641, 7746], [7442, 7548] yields 1.29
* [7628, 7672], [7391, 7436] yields 1.19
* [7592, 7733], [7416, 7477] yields 1.23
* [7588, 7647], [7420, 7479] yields 1.09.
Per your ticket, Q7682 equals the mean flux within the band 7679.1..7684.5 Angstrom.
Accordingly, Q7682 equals 3.78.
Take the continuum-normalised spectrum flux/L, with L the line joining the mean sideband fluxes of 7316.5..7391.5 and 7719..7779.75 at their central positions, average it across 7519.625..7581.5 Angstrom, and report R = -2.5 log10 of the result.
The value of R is 0.20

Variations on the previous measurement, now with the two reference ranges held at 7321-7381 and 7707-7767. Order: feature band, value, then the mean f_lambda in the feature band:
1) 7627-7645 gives 0.055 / 3.44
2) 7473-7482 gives 0.195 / 2.82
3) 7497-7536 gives 0.207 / 2.84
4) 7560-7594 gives 0.284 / 2.72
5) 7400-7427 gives 0.159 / 2.84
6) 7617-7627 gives 0.291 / 2.75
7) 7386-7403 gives 0.027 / 3.18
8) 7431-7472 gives 0.149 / 2.91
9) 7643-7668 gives 0.068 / 3.42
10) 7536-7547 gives 0.194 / 2.91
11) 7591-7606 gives 0.141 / 3.13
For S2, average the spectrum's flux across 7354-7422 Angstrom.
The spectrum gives 3.13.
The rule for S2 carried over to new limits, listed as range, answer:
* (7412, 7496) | 2.84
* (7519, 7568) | 2.83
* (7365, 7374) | 3.34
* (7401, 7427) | 2.83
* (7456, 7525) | 2.85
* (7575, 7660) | 3.13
